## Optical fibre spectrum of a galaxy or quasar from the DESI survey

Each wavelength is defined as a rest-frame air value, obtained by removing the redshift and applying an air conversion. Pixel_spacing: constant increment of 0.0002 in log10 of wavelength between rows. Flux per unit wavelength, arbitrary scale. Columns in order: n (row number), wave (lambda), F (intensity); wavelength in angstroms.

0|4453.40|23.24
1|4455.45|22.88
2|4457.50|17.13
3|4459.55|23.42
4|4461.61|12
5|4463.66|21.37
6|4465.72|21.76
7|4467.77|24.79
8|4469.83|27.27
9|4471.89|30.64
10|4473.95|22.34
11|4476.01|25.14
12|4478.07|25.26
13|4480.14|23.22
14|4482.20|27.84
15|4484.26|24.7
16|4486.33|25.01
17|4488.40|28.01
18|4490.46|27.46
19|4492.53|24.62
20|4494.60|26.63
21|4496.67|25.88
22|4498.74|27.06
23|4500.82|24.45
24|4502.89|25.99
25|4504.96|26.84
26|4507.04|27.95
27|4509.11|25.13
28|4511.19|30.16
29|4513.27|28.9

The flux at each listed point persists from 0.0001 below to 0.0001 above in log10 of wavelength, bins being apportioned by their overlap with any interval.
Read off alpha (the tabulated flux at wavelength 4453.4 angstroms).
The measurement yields 23.24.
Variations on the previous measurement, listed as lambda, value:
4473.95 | 22.34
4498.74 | 27.06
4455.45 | 22.88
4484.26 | 24.7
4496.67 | 25.88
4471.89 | 30.64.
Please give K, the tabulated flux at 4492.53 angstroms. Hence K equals 24.62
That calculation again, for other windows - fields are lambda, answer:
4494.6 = 26.63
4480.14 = 23.22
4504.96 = 26.84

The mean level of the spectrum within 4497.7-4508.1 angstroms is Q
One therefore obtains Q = 26.5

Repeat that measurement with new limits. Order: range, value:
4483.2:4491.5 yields 26.3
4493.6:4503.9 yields 26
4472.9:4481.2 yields 24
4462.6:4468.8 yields 22.6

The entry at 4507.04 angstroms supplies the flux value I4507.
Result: 27.95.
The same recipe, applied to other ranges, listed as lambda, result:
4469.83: 27.27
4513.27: 28.9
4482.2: 27.84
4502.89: 25.99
